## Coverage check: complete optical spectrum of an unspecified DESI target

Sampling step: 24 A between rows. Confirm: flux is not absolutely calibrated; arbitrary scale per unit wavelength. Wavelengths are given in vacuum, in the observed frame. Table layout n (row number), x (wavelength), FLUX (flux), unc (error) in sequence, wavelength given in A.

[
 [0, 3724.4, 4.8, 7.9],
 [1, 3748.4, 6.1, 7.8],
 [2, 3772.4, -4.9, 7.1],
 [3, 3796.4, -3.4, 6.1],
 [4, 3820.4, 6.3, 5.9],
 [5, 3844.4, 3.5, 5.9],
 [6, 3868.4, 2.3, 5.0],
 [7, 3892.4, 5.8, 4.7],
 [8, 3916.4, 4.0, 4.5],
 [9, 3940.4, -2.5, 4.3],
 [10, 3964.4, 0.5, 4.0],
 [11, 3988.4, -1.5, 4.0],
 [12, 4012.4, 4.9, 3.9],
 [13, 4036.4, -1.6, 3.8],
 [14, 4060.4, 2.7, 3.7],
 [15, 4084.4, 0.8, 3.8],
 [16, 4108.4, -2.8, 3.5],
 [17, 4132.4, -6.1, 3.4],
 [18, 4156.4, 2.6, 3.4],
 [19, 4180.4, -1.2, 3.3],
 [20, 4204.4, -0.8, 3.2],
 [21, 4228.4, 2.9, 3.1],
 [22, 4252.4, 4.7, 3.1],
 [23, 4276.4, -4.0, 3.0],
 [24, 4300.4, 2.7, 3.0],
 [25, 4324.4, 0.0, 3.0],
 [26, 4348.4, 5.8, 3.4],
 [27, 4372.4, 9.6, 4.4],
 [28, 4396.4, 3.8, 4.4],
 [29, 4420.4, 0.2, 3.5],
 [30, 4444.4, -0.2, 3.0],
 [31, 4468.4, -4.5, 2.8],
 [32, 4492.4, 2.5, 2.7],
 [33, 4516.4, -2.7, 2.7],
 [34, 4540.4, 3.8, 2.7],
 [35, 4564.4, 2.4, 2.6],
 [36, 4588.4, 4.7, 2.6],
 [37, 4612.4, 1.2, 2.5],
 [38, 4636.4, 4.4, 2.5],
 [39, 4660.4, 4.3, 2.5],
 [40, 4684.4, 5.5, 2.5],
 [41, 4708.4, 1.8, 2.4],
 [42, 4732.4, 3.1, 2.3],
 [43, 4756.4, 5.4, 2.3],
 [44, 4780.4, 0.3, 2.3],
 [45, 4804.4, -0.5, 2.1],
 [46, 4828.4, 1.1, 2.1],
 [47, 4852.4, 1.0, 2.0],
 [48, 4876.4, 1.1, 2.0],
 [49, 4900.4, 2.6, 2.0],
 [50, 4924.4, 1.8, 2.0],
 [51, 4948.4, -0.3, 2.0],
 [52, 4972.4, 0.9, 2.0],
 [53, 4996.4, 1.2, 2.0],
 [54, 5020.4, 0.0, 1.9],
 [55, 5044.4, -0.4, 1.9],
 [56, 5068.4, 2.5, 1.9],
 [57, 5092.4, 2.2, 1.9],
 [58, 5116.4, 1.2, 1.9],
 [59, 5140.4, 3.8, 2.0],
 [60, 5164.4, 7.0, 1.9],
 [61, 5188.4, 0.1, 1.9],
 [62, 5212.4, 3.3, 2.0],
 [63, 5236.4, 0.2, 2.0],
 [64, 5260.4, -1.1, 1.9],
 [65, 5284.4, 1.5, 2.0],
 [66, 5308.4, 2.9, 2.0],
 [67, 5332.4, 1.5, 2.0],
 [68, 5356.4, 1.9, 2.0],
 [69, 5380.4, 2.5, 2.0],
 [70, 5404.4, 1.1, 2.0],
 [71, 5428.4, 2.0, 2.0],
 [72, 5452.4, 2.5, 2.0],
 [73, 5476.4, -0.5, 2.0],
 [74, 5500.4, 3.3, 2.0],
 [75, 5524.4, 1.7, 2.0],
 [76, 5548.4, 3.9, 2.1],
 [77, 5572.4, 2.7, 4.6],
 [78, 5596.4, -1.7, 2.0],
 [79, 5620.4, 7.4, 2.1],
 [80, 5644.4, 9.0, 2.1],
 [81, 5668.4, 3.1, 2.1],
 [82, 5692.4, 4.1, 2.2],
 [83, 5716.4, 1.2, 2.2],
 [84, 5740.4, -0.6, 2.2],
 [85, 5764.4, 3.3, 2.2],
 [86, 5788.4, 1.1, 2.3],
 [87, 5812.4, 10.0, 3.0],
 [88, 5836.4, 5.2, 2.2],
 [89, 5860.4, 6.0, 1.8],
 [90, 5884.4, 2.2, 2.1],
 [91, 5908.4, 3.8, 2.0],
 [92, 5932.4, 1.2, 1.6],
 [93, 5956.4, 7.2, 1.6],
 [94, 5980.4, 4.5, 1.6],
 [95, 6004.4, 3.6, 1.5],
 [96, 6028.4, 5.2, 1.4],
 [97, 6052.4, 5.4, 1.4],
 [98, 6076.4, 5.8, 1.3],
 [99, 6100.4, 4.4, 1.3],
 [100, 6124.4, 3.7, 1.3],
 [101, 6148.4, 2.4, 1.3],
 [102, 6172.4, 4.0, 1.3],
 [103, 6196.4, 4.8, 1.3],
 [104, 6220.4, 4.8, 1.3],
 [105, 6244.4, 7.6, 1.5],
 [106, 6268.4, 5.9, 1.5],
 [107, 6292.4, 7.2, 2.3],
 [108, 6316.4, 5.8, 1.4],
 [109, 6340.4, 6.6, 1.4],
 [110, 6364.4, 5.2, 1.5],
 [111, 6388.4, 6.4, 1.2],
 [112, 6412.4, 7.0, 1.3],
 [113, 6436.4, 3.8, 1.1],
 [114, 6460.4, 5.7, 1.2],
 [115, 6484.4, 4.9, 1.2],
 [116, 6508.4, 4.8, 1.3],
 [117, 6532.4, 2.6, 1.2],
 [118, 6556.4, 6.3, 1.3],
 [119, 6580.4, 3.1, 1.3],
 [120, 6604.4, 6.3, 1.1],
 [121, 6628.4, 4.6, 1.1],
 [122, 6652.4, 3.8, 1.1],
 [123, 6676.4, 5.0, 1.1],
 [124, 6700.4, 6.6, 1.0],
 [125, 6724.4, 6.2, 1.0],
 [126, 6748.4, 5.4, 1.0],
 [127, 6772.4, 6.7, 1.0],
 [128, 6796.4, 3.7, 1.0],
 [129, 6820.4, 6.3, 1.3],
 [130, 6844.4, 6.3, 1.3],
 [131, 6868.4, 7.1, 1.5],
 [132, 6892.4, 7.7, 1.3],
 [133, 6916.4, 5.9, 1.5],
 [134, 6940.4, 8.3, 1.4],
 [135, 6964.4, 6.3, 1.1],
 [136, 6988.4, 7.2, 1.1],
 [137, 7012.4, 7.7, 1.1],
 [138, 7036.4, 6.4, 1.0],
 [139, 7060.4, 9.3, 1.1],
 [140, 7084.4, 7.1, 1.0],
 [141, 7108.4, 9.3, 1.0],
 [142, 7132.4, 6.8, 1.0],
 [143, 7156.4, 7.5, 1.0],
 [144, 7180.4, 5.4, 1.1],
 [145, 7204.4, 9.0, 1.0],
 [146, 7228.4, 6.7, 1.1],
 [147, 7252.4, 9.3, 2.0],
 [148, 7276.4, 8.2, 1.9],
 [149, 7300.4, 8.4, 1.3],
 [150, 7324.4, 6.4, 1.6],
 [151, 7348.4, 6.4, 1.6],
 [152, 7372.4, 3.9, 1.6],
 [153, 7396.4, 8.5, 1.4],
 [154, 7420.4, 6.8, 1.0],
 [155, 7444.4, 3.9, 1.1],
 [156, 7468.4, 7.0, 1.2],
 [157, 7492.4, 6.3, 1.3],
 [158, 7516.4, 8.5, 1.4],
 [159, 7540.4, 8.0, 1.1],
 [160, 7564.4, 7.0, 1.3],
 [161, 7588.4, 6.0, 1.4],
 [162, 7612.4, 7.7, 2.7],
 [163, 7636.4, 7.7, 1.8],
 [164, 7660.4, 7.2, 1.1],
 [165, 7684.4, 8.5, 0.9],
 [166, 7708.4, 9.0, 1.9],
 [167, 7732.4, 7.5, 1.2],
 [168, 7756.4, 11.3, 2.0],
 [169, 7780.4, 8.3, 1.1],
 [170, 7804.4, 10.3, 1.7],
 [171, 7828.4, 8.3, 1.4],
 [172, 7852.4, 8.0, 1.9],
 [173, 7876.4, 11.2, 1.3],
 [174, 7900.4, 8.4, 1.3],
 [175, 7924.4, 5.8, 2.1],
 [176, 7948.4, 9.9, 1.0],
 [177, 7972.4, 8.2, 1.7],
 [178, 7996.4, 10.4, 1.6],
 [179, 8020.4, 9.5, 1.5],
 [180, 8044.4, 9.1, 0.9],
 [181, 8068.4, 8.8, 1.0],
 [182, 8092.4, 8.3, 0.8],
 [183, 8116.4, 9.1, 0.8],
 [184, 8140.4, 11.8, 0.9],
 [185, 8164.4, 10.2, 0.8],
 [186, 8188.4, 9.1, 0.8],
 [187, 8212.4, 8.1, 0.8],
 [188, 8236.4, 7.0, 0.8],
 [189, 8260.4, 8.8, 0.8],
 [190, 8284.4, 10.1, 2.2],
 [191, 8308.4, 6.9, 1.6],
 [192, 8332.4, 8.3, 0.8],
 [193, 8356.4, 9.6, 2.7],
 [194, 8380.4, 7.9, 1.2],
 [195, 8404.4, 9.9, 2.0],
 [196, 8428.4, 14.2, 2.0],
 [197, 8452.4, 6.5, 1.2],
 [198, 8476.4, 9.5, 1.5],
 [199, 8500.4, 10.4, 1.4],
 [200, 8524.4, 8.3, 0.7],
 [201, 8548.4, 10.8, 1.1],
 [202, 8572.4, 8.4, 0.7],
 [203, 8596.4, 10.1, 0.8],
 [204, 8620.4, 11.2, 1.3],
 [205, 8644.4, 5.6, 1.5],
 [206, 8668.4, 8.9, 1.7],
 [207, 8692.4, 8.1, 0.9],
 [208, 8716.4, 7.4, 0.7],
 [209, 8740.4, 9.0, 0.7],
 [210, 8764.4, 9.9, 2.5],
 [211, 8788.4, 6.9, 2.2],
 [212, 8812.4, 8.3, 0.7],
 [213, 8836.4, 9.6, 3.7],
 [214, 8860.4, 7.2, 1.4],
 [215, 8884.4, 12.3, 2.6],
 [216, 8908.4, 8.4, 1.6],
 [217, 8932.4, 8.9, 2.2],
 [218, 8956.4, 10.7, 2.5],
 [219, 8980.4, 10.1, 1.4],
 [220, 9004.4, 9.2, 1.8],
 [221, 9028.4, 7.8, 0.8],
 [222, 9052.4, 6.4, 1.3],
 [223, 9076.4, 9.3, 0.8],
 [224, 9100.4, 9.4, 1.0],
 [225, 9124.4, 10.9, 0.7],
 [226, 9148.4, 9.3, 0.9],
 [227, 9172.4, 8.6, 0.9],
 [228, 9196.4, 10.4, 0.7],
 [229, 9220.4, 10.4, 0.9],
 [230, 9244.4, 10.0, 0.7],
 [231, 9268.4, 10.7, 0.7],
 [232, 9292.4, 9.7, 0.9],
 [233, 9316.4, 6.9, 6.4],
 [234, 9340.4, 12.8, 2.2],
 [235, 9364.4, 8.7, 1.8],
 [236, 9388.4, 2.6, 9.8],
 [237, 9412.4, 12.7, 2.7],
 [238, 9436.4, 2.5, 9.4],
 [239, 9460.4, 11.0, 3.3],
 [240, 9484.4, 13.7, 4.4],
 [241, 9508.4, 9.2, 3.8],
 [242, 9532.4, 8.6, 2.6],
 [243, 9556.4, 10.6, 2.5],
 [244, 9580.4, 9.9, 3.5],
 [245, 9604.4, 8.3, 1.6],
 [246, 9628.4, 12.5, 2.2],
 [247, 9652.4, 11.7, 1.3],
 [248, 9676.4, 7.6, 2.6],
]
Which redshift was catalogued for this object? 0.72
